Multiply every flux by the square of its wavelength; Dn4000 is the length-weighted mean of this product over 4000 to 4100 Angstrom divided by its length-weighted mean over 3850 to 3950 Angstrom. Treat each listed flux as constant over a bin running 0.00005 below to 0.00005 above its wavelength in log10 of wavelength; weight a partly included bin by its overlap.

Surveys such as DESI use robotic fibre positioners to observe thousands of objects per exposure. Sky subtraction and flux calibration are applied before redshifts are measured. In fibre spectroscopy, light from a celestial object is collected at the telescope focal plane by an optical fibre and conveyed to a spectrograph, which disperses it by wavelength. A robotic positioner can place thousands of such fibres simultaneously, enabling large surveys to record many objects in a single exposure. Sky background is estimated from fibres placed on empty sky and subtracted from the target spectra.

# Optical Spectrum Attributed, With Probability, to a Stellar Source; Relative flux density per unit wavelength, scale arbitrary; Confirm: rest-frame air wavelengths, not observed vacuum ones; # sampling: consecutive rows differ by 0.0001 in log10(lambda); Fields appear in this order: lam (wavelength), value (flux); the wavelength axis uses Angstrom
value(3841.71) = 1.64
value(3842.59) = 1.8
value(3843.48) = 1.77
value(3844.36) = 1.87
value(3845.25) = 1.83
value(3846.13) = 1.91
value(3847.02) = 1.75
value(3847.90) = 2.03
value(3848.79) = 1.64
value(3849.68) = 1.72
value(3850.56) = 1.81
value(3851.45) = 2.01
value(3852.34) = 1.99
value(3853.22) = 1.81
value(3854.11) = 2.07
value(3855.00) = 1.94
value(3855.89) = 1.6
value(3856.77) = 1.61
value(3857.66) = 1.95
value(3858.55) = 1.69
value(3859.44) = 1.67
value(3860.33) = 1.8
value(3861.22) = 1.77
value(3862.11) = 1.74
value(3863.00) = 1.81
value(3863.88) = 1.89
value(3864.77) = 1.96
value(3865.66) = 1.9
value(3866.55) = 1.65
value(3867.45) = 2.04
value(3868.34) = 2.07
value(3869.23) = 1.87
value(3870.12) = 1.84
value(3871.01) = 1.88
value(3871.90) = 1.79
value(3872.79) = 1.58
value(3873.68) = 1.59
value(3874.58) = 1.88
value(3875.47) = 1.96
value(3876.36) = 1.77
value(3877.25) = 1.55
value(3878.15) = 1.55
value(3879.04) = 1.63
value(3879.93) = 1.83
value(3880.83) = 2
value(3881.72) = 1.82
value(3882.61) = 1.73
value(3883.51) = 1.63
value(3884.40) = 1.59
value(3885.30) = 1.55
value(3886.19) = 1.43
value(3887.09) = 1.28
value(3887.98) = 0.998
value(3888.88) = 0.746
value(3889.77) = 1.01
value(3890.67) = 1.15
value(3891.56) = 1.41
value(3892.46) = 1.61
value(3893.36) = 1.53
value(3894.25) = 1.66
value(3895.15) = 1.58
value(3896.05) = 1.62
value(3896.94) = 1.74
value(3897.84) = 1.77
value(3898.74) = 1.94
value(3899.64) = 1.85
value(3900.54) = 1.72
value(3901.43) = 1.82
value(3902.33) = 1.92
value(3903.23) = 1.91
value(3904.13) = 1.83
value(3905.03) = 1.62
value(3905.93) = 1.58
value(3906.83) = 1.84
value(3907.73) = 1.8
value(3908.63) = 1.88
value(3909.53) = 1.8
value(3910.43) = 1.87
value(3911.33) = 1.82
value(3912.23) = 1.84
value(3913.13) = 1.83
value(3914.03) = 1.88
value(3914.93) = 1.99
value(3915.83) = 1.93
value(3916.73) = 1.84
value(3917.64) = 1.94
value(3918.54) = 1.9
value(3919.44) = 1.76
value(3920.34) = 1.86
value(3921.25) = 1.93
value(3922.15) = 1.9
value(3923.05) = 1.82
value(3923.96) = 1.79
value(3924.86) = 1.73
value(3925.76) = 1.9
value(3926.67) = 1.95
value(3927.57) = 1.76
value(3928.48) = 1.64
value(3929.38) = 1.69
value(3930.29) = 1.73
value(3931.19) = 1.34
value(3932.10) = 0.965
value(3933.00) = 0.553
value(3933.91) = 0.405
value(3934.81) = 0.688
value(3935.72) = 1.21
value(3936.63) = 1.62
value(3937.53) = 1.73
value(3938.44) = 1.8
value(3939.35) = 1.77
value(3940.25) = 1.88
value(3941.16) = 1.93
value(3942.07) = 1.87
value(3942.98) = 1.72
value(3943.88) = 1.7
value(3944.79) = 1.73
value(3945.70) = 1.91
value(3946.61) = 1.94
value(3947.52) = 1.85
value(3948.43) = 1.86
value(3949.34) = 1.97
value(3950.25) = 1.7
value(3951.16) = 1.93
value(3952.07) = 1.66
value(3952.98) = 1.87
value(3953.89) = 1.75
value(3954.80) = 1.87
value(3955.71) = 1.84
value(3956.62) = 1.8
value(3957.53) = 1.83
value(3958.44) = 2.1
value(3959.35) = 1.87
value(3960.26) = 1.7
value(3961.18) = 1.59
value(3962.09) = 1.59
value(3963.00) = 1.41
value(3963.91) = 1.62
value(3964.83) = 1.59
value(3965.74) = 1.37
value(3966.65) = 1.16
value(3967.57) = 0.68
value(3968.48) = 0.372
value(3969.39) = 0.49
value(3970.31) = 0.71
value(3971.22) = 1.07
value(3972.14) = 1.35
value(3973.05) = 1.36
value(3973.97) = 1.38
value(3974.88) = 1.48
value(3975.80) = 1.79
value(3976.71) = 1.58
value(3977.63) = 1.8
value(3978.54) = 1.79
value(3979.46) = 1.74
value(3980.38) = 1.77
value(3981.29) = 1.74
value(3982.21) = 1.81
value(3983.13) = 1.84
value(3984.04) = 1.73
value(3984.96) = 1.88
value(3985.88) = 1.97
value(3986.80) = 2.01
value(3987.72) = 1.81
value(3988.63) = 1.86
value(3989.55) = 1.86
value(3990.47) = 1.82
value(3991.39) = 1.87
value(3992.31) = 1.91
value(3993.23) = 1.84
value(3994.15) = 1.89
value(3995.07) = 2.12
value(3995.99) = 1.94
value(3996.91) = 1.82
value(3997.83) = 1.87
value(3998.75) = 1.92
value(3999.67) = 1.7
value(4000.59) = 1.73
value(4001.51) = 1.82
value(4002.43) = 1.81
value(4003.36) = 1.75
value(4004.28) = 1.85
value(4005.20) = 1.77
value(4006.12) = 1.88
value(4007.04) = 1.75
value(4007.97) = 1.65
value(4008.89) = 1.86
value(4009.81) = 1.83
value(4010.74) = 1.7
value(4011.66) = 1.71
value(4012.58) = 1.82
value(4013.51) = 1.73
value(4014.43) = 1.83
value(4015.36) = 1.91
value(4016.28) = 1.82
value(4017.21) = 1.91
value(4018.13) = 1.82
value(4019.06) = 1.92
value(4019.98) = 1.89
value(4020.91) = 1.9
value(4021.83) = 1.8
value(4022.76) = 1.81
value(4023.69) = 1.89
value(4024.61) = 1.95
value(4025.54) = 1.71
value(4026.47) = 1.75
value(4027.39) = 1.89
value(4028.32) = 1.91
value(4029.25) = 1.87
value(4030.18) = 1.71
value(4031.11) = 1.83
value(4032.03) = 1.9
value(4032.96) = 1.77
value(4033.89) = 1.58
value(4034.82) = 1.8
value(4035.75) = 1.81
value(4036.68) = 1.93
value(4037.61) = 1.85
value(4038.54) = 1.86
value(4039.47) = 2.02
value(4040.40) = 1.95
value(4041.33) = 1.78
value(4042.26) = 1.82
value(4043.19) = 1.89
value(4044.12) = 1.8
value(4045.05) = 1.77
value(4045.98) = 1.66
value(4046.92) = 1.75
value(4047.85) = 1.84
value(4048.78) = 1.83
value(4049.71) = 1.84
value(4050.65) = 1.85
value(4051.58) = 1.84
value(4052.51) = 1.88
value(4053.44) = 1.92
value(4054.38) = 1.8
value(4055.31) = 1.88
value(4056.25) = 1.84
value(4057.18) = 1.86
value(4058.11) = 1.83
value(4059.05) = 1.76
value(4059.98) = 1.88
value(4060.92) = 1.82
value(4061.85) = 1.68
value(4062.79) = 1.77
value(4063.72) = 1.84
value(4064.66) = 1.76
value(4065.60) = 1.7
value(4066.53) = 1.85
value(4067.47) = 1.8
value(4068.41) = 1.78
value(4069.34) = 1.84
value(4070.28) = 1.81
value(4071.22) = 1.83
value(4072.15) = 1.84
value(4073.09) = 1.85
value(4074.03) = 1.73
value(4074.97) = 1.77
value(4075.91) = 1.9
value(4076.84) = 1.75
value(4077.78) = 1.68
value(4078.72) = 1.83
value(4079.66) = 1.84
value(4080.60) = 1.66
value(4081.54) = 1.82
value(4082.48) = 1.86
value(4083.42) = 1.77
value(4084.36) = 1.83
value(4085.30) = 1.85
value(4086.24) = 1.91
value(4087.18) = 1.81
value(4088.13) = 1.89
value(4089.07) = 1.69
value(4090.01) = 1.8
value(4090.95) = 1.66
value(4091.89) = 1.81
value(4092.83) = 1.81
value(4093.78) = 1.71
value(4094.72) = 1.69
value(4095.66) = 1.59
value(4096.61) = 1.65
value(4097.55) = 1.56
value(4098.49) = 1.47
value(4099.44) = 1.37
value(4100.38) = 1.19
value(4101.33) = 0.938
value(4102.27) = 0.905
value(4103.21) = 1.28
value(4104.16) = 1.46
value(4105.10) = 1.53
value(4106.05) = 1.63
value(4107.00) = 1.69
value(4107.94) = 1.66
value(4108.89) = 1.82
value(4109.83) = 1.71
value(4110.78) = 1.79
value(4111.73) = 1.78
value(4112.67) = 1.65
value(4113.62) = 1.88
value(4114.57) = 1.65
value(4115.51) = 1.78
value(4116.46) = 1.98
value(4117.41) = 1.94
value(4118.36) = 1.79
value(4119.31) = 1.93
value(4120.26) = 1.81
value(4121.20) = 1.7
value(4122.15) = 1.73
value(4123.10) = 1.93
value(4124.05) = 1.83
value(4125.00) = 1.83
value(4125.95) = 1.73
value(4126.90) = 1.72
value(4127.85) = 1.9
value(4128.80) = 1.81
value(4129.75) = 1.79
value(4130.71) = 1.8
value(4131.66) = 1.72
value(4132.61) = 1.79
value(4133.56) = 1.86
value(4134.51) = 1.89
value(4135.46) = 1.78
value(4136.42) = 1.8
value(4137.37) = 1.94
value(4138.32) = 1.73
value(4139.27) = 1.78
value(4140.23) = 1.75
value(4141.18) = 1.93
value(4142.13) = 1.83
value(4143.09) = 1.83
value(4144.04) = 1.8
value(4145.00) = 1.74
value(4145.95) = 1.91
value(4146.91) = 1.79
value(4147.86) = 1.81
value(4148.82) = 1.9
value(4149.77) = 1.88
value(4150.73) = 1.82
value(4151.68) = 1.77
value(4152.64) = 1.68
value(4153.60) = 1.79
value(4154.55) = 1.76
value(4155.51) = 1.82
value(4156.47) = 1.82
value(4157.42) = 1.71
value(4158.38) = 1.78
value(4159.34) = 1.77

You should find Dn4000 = 1.1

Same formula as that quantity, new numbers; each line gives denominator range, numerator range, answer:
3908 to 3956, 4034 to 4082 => 1.13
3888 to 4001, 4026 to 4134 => 1.13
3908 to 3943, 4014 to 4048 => 1.15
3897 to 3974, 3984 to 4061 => 1.17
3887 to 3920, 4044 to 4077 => 1.16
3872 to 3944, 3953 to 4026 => 1.08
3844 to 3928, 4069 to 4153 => 1.11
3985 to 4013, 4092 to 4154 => 1.00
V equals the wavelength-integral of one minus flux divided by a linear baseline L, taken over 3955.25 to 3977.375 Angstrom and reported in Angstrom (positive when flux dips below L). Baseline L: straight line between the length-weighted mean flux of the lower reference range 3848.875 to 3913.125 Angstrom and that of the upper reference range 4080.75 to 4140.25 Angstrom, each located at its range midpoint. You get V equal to 4.0 Angstrom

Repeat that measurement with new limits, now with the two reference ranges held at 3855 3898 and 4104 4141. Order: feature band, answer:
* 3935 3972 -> 2.3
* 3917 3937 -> 1.6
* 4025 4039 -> -0.6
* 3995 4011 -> -0.8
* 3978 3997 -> -1.6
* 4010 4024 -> -0.8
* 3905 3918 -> -1.2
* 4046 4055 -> -0.4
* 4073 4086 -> -0.3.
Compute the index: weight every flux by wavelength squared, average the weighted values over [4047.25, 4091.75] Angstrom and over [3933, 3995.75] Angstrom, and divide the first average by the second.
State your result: 1.17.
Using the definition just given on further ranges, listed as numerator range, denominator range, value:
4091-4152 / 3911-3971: 1.16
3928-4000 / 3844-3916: 0.98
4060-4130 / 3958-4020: 1.08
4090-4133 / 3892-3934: 1.07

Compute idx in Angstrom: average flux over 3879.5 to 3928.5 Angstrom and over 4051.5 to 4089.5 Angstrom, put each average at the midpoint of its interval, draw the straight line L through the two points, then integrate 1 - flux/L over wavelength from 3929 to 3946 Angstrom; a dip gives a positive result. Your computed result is 2.45 Angstrom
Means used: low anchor 1.71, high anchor 1.81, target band 1.48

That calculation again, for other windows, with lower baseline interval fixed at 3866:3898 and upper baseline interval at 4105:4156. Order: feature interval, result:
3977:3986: -0.6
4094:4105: 2.4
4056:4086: -0.8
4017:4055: -2.4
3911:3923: -1.7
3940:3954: -1.4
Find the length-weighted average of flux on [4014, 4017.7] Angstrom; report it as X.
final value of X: 1.87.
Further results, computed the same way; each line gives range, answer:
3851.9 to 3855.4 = 1.95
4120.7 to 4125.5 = 1.81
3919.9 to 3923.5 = 1.88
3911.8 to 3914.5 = 1.85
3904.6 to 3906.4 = 1.6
